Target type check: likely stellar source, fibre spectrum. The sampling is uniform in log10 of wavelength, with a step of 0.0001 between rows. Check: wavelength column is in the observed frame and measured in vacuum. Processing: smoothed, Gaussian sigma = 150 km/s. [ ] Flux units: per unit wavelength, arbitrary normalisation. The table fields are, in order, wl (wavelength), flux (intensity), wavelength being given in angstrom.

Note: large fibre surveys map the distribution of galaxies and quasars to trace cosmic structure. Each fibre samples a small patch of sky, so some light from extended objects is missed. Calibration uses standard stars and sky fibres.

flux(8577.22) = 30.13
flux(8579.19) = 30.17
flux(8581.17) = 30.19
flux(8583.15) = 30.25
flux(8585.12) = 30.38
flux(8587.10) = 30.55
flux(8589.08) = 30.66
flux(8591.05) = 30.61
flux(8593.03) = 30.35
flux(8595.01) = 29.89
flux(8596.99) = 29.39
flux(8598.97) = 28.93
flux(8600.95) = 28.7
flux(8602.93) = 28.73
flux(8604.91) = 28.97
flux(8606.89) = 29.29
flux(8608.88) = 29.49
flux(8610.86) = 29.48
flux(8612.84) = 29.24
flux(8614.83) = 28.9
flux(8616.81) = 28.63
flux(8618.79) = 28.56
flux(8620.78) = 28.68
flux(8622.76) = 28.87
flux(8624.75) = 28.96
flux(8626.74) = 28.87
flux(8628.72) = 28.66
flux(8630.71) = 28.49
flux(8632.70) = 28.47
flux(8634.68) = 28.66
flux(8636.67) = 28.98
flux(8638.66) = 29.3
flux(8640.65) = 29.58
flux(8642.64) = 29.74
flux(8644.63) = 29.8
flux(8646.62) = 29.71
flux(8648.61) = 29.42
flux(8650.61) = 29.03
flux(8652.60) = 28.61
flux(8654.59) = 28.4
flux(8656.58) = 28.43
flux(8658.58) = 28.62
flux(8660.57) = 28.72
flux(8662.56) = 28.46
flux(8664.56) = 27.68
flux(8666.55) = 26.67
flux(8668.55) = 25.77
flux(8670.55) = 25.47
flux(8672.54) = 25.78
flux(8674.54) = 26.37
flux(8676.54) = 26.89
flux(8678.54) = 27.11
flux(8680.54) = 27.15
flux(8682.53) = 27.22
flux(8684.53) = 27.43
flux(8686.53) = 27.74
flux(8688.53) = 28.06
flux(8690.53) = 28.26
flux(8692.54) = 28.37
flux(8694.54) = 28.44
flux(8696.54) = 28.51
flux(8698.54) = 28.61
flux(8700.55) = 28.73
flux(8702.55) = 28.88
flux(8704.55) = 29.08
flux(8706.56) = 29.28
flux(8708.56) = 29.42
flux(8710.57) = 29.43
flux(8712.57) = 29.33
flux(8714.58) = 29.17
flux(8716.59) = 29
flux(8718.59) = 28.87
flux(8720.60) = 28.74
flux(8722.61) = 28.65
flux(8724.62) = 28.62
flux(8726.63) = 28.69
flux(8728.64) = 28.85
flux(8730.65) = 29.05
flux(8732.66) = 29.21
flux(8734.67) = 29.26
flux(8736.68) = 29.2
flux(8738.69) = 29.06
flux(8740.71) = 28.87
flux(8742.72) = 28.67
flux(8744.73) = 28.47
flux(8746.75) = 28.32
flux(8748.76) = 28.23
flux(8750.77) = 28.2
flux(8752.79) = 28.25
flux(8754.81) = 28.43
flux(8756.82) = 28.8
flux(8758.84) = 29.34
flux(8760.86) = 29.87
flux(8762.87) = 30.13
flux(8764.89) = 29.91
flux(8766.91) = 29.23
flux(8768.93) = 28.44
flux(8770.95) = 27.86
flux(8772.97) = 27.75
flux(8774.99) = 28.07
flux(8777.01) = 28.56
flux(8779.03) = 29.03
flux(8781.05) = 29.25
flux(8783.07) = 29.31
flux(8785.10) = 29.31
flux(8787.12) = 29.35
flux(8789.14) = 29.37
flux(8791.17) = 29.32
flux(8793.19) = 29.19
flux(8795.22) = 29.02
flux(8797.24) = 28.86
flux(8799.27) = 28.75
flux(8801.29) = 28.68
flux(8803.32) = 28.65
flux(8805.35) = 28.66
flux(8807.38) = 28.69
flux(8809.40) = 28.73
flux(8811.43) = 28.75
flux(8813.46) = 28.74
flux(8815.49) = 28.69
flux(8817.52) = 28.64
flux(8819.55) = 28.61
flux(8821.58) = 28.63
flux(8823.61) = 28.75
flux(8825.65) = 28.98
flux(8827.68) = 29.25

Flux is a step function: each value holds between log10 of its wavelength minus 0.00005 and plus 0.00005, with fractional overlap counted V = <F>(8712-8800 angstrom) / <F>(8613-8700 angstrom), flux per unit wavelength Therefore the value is 1.02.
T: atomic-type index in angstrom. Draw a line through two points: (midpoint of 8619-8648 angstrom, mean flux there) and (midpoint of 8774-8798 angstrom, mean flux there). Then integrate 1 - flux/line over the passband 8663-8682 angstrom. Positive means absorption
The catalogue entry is 1.6 angstrom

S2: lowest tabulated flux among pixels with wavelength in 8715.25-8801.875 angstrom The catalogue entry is 27.75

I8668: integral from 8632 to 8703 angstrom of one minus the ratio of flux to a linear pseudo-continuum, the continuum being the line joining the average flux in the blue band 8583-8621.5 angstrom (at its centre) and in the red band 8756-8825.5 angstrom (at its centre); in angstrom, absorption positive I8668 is 2.78 angstrom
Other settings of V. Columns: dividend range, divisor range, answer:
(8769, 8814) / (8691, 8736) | 1.00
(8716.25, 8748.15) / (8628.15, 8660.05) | 0.99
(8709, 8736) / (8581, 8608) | 0.97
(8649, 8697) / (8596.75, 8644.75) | 0.95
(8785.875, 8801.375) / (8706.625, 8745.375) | 1.00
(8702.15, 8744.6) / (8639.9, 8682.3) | 1.04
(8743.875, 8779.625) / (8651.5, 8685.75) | 1.05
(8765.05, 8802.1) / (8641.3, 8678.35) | 1.03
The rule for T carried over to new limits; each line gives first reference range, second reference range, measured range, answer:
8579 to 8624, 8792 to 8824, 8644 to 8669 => 0.73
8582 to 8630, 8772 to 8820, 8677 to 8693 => 0.84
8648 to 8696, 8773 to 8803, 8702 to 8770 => -1.42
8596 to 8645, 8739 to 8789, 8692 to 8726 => 0.00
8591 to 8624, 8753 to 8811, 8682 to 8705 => 0.61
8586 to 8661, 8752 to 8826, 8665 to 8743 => 2.10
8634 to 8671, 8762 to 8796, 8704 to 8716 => -0.23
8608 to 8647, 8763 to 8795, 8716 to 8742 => 0.06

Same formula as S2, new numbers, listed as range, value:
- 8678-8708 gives 27.11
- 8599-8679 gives 25.47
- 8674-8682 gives 26.37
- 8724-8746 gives 28.47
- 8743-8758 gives 28.2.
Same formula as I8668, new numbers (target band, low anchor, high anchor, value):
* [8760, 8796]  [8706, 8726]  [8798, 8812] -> -0.3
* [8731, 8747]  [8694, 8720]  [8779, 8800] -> 0.1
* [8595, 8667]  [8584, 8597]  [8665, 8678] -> -1.6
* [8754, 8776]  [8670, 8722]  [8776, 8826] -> -0.2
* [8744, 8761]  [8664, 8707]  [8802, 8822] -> -0.3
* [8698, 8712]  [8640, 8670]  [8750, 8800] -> -0.2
